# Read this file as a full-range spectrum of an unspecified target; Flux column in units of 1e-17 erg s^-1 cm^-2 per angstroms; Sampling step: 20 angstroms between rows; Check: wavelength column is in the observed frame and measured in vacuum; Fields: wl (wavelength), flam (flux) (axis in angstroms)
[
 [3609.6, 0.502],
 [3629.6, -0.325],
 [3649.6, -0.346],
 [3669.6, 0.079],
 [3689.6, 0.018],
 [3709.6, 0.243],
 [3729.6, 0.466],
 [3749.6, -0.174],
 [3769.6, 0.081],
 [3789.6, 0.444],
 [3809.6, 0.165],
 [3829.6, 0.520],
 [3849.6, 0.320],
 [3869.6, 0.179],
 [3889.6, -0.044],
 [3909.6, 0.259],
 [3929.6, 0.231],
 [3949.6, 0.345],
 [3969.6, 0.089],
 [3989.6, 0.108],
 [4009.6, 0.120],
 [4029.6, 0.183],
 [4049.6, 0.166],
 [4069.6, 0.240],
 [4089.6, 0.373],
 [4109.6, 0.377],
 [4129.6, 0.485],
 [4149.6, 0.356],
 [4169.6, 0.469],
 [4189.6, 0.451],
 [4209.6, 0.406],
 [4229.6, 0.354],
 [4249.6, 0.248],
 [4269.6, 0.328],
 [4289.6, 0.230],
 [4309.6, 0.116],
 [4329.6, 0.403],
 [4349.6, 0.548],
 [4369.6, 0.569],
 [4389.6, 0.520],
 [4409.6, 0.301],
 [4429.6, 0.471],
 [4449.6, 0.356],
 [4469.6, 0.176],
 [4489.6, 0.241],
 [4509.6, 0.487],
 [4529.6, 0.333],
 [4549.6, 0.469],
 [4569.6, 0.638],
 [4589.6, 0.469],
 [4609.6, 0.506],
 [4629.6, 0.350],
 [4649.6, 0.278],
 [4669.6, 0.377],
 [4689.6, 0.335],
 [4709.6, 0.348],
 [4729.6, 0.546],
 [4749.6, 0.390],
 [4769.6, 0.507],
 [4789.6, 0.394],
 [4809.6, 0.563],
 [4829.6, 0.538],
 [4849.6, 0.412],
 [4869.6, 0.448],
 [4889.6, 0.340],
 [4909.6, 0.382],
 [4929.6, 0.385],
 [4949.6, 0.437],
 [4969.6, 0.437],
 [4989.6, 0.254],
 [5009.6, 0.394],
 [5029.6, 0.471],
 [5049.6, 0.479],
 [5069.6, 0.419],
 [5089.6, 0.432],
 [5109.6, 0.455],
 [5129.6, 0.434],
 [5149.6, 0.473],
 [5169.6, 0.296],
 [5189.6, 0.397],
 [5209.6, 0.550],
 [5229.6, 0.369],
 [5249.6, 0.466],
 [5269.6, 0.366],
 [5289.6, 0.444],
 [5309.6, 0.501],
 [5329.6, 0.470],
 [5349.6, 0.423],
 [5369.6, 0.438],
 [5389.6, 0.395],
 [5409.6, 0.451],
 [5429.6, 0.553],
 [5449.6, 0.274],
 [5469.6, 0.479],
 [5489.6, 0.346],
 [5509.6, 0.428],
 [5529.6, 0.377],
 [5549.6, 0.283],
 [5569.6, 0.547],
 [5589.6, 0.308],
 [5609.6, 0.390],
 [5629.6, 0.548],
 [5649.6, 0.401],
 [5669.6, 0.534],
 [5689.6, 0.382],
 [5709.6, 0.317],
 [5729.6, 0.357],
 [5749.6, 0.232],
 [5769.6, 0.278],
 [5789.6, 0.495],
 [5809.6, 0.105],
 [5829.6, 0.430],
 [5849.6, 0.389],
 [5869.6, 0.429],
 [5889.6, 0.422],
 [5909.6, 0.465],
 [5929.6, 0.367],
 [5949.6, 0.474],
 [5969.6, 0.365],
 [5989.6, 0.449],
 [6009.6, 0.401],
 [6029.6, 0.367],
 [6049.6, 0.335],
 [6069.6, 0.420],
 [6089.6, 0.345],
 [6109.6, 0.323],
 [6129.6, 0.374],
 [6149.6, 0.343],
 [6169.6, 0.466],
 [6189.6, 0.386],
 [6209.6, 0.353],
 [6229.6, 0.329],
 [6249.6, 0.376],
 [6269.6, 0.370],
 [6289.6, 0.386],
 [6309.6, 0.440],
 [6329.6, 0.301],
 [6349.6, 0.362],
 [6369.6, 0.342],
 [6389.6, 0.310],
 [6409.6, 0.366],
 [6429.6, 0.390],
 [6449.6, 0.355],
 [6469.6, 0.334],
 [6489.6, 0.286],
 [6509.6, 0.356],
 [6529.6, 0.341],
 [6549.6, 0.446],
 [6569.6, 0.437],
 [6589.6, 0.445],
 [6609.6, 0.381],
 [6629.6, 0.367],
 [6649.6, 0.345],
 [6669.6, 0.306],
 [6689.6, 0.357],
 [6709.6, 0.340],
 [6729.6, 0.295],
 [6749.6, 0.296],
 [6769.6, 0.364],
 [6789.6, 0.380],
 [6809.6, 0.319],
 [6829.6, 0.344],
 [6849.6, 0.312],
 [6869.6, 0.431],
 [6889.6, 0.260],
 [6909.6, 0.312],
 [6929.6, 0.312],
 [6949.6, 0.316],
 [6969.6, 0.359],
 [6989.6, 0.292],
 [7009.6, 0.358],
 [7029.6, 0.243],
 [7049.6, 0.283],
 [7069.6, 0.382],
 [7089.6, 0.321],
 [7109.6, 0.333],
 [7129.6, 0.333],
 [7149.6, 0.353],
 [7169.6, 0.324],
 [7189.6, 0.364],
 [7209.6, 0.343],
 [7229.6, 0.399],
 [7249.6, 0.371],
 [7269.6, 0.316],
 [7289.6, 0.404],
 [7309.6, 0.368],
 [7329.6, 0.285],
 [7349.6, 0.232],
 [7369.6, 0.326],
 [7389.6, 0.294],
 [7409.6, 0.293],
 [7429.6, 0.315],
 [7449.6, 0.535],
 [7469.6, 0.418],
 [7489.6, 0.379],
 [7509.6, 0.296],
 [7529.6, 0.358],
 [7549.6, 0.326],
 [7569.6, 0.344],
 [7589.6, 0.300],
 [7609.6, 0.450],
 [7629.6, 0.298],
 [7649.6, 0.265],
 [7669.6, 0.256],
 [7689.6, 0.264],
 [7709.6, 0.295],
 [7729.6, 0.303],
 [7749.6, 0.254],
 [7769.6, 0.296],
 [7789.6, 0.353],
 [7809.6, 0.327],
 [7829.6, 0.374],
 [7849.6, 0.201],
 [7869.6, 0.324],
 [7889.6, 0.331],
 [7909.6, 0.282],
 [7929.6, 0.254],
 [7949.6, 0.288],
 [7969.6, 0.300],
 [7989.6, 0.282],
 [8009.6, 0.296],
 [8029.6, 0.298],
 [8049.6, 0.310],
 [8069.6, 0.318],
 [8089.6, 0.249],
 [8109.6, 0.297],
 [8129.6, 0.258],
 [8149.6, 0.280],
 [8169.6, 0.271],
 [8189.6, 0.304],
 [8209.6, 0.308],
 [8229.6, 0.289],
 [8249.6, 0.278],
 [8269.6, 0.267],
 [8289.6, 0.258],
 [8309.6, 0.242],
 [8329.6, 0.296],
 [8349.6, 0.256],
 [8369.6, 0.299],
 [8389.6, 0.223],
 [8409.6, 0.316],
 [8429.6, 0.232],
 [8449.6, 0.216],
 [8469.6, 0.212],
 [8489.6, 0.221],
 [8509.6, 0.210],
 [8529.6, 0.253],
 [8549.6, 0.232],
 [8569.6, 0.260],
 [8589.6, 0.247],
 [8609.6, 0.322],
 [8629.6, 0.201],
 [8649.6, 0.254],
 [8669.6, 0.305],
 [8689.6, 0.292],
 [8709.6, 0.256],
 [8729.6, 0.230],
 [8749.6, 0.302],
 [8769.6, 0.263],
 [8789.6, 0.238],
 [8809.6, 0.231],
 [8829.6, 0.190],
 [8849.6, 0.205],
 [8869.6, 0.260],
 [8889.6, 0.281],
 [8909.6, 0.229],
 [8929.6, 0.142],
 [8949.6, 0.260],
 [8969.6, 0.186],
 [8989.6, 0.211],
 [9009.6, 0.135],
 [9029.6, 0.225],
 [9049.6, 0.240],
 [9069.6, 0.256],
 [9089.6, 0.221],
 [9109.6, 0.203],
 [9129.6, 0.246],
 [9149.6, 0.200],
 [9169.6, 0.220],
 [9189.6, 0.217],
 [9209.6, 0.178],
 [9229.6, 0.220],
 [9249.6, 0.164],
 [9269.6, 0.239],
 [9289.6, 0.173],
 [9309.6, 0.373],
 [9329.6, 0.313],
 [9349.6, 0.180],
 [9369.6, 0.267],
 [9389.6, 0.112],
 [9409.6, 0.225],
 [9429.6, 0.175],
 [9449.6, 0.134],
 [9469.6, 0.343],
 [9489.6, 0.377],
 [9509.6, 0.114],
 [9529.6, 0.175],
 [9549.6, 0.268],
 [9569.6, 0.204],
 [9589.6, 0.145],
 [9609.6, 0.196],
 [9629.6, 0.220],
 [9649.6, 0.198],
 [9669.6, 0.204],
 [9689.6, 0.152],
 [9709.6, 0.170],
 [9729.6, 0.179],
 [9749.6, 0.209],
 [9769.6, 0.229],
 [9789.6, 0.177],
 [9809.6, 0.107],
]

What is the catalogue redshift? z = 0.13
